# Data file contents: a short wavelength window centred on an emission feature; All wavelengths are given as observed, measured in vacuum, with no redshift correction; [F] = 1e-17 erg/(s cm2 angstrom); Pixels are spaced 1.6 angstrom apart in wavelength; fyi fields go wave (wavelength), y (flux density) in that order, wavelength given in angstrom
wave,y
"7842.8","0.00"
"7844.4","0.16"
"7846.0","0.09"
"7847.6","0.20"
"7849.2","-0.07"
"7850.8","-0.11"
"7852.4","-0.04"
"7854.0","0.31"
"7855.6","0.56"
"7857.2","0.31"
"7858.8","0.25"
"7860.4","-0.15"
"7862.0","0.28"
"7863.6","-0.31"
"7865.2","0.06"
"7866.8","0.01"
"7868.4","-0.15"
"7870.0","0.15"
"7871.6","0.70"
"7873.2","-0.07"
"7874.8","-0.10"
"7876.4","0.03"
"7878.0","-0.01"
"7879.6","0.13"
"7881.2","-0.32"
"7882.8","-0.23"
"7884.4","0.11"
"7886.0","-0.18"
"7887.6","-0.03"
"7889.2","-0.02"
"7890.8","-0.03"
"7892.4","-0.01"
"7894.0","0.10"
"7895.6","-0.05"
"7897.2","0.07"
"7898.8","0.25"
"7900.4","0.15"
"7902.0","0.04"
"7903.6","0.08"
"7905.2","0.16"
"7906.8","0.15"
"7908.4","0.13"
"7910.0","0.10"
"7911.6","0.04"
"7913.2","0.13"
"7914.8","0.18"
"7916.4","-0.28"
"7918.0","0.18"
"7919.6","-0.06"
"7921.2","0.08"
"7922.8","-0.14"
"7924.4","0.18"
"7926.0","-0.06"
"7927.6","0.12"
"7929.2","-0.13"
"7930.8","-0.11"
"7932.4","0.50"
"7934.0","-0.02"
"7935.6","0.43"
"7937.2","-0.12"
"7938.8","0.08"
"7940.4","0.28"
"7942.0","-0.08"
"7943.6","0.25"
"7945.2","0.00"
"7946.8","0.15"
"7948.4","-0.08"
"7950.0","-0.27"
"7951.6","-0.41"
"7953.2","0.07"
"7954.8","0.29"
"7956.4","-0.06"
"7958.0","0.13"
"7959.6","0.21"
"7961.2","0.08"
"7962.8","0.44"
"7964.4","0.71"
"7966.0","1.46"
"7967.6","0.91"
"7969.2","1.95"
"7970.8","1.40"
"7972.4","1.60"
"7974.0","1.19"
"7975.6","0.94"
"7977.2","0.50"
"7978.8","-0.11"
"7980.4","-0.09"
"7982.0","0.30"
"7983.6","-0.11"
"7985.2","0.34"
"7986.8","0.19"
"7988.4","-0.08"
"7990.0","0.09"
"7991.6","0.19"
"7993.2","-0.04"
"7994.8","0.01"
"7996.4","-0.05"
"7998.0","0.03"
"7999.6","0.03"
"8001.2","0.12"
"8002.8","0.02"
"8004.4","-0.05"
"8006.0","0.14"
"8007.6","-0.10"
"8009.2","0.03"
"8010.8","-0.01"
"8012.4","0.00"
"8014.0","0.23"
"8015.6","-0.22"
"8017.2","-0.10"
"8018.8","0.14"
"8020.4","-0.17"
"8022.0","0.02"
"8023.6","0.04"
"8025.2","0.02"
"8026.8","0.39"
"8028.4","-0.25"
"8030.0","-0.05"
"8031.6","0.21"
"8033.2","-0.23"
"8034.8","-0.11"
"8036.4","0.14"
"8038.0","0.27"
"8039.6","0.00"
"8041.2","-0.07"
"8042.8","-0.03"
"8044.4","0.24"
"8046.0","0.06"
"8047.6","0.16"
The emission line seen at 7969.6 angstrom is [O II]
